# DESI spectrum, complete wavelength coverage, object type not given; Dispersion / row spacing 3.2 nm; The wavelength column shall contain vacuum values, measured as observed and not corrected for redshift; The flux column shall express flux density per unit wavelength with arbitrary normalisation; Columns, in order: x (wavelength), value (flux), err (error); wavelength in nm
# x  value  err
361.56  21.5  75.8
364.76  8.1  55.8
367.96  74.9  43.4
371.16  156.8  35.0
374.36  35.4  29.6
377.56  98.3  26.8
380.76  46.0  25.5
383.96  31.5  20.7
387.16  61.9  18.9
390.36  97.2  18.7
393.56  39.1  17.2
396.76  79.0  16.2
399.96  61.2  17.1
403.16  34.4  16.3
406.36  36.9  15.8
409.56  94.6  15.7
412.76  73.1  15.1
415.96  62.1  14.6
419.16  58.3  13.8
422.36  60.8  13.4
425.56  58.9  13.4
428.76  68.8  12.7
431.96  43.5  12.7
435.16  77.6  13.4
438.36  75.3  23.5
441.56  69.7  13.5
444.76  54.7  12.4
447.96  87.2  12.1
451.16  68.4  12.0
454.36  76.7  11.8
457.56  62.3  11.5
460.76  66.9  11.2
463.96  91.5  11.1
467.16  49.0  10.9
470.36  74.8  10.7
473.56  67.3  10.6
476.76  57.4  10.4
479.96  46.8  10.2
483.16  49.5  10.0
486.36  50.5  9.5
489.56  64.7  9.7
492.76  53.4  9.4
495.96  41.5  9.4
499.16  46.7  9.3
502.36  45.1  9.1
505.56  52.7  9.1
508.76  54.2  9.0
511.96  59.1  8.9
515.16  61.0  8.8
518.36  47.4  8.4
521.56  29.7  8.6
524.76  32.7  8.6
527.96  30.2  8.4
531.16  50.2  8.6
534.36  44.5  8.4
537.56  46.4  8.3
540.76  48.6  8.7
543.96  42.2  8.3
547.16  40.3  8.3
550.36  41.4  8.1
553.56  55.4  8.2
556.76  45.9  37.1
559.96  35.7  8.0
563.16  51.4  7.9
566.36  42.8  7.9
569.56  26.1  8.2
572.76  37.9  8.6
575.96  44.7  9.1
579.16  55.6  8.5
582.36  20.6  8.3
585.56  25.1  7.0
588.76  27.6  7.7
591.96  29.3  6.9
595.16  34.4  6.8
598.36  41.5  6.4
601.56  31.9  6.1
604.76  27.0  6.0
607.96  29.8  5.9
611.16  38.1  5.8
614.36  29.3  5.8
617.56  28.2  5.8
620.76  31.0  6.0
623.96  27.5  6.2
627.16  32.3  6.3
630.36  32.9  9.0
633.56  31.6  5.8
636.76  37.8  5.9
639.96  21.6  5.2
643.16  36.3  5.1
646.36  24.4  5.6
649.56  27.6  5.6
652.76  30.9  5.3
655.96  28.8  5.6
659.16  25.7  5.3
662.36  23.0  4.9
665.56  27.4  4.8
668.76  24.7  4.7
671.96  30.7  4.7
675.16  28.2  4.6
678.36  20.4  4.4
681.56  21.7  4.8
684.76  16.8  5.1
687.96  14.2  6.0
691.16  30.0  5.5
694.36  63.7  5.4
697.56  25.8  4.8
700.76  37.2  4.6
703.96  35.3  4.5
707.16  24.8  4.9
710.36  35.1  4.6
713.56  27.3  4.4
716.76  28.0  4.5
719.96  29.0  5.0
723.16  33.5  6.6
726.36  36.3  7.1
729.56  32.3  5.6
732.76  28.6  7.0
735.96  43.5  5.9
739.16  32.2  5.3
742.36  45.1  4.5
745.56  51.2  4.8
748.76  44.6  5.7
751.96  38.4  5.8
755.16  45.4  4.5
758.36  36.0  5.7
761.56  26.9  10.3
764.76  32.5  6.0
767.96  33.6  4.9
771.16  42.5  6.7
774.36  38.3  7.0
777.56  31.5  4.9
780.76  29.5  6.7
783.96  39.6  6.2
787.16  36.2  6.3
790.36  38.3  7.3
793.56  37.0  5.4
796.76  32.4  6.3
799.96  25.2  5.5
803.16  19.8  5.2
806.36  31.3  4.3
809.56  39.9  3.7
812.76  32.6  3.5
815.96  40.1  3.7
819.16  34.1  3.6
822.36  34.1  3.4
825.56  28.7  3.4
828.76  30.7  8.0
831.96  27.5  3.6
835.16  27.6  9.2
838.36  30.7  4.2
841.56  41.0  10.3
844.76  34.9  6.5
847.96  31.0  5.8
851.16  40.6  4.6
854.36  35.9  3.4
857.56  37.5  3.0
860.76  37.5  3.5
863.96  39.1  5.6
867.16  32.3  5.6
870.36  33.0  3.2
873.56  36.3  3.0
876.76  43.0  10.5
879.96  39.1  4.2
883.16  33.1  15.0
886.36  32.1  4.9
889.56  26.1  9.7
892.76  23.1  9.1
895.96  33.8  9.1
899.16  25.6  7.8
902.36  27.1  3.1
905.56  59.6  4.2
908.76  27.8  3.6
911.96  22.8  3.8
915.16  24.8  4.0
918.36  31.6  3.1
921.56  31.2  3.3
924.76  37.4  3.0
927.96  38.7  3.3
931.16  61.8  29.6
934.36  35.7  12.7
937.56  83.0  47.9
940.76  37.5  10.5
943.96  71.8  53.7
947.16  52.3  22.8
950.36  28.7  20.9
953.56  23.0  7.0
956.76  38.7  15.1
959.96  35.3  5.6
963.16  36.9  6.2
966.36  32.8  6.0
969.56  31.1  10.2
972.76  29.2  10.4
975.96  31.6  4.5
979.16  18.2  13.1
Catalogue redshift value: 0.86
